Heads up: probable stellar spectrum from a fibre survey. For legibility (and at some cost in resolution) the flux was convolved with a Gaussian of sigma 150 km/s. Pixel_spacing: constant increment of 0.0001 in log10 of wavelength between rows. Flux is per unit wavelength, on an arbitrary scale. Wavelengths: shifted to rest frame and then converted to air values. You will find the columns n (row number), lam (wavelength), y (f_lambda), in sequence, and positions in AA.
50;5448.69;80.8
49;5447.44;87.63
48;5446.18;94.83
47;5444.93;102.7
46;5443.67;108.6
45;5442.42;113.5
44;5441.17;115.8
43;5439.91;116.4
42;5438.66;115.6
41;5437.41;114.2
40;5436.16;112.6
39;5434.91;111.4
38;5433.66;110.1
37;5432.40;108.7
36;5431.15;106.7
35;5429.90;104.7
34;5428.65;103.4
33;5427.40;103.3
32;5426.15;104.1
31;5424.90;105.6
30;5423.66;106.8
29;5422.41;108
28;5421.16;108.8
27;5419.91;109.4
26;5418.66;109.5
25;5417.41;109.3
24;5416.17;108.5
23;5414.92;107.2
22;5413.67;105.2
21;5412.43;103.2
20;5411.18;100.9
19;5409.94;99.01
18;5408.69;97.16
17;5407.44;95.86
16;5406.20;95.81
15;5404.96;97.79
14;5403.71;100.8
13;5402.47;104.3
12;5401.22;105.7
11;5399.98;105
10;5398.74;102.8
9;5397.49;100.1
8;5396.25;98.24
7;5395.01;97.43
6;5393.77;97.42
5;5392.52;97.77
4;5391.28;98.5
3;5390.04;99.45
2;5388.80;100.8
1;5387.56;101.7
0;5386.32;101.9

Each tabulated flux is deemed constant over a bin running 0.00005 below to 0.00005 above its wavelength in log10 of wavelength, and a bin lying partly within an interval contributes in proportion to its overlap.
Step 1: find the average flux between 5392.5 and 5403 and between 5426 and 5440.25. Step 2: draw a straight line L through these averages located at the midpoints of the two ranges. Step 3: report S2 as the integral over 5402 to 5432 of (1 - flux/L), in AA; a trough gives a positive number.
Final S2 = 0.4 AA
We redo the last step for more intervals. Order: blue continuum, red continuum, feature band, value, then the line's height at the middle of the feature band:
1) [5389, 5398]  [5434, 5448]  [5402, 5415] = 0.2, 102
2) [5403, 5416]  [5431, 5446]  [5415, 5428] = -0.3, 105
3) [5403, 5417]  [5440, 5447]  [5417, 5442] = -1.1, 105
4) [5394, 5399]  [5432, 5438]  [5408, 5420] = 0.0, 105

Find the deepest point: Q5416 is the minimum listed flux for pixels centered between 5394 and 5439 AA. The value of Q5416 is 95.81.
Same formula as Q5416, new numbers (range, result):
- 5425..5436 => 103.3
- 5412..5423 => 103.2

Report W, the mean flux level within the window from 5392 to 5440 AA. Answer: 105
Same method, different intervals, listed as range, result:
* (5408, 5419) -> 104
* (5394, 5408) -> 100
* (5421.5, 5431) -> 105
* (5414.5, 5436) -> 107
